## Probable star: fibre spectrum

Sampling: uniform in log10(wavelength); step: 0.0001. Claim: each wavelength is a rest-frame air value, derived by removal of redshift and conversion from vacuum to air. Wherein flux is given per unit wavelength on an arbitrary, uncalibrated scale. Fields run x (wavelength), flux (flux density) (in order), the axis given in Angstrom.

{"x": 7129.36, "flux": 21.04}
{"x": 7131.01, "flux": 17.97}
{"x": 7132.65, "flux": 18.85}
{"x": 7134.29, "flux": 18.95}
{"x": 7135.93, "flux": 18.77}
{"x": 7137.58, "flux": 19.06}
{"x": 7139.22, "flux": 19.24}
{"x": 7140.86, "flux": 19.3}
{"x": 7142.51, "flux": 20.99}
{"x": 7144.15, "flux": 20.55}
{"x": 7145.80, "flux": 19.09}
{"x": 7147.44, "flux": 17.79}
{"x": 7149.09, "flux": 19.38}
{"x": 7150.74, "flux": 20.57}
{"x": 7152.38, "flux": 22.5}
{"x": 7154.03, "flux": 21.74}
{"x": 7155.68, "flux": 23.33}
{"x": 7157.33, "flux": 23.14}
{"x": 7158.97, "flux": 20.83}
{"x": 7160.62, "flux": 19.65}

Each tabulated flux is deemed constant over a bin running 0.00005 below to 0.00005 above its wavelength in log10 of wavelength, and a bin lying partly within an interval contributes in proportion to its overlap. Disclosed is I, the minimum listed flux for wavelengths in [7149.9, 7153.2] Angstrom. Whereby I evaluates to 20.57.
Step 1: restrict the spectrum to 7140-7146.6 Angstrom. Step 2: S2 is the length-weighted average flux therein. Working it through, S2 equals 20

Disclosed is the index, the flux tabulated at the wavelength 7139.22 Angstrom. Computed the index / 19.24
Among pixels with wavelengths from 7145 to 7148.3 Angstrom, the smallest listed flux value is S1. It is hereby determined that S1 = 17.79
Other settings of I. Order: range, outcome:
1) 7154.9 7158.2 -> 23.14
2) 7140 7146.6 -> 19.09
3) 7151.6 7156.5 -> 21.74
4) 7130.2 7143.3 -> 17.97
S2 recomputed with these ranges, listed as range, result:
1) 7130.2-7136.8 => 18.6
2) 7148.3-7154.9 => 21.1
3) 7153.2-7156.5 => 22.5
